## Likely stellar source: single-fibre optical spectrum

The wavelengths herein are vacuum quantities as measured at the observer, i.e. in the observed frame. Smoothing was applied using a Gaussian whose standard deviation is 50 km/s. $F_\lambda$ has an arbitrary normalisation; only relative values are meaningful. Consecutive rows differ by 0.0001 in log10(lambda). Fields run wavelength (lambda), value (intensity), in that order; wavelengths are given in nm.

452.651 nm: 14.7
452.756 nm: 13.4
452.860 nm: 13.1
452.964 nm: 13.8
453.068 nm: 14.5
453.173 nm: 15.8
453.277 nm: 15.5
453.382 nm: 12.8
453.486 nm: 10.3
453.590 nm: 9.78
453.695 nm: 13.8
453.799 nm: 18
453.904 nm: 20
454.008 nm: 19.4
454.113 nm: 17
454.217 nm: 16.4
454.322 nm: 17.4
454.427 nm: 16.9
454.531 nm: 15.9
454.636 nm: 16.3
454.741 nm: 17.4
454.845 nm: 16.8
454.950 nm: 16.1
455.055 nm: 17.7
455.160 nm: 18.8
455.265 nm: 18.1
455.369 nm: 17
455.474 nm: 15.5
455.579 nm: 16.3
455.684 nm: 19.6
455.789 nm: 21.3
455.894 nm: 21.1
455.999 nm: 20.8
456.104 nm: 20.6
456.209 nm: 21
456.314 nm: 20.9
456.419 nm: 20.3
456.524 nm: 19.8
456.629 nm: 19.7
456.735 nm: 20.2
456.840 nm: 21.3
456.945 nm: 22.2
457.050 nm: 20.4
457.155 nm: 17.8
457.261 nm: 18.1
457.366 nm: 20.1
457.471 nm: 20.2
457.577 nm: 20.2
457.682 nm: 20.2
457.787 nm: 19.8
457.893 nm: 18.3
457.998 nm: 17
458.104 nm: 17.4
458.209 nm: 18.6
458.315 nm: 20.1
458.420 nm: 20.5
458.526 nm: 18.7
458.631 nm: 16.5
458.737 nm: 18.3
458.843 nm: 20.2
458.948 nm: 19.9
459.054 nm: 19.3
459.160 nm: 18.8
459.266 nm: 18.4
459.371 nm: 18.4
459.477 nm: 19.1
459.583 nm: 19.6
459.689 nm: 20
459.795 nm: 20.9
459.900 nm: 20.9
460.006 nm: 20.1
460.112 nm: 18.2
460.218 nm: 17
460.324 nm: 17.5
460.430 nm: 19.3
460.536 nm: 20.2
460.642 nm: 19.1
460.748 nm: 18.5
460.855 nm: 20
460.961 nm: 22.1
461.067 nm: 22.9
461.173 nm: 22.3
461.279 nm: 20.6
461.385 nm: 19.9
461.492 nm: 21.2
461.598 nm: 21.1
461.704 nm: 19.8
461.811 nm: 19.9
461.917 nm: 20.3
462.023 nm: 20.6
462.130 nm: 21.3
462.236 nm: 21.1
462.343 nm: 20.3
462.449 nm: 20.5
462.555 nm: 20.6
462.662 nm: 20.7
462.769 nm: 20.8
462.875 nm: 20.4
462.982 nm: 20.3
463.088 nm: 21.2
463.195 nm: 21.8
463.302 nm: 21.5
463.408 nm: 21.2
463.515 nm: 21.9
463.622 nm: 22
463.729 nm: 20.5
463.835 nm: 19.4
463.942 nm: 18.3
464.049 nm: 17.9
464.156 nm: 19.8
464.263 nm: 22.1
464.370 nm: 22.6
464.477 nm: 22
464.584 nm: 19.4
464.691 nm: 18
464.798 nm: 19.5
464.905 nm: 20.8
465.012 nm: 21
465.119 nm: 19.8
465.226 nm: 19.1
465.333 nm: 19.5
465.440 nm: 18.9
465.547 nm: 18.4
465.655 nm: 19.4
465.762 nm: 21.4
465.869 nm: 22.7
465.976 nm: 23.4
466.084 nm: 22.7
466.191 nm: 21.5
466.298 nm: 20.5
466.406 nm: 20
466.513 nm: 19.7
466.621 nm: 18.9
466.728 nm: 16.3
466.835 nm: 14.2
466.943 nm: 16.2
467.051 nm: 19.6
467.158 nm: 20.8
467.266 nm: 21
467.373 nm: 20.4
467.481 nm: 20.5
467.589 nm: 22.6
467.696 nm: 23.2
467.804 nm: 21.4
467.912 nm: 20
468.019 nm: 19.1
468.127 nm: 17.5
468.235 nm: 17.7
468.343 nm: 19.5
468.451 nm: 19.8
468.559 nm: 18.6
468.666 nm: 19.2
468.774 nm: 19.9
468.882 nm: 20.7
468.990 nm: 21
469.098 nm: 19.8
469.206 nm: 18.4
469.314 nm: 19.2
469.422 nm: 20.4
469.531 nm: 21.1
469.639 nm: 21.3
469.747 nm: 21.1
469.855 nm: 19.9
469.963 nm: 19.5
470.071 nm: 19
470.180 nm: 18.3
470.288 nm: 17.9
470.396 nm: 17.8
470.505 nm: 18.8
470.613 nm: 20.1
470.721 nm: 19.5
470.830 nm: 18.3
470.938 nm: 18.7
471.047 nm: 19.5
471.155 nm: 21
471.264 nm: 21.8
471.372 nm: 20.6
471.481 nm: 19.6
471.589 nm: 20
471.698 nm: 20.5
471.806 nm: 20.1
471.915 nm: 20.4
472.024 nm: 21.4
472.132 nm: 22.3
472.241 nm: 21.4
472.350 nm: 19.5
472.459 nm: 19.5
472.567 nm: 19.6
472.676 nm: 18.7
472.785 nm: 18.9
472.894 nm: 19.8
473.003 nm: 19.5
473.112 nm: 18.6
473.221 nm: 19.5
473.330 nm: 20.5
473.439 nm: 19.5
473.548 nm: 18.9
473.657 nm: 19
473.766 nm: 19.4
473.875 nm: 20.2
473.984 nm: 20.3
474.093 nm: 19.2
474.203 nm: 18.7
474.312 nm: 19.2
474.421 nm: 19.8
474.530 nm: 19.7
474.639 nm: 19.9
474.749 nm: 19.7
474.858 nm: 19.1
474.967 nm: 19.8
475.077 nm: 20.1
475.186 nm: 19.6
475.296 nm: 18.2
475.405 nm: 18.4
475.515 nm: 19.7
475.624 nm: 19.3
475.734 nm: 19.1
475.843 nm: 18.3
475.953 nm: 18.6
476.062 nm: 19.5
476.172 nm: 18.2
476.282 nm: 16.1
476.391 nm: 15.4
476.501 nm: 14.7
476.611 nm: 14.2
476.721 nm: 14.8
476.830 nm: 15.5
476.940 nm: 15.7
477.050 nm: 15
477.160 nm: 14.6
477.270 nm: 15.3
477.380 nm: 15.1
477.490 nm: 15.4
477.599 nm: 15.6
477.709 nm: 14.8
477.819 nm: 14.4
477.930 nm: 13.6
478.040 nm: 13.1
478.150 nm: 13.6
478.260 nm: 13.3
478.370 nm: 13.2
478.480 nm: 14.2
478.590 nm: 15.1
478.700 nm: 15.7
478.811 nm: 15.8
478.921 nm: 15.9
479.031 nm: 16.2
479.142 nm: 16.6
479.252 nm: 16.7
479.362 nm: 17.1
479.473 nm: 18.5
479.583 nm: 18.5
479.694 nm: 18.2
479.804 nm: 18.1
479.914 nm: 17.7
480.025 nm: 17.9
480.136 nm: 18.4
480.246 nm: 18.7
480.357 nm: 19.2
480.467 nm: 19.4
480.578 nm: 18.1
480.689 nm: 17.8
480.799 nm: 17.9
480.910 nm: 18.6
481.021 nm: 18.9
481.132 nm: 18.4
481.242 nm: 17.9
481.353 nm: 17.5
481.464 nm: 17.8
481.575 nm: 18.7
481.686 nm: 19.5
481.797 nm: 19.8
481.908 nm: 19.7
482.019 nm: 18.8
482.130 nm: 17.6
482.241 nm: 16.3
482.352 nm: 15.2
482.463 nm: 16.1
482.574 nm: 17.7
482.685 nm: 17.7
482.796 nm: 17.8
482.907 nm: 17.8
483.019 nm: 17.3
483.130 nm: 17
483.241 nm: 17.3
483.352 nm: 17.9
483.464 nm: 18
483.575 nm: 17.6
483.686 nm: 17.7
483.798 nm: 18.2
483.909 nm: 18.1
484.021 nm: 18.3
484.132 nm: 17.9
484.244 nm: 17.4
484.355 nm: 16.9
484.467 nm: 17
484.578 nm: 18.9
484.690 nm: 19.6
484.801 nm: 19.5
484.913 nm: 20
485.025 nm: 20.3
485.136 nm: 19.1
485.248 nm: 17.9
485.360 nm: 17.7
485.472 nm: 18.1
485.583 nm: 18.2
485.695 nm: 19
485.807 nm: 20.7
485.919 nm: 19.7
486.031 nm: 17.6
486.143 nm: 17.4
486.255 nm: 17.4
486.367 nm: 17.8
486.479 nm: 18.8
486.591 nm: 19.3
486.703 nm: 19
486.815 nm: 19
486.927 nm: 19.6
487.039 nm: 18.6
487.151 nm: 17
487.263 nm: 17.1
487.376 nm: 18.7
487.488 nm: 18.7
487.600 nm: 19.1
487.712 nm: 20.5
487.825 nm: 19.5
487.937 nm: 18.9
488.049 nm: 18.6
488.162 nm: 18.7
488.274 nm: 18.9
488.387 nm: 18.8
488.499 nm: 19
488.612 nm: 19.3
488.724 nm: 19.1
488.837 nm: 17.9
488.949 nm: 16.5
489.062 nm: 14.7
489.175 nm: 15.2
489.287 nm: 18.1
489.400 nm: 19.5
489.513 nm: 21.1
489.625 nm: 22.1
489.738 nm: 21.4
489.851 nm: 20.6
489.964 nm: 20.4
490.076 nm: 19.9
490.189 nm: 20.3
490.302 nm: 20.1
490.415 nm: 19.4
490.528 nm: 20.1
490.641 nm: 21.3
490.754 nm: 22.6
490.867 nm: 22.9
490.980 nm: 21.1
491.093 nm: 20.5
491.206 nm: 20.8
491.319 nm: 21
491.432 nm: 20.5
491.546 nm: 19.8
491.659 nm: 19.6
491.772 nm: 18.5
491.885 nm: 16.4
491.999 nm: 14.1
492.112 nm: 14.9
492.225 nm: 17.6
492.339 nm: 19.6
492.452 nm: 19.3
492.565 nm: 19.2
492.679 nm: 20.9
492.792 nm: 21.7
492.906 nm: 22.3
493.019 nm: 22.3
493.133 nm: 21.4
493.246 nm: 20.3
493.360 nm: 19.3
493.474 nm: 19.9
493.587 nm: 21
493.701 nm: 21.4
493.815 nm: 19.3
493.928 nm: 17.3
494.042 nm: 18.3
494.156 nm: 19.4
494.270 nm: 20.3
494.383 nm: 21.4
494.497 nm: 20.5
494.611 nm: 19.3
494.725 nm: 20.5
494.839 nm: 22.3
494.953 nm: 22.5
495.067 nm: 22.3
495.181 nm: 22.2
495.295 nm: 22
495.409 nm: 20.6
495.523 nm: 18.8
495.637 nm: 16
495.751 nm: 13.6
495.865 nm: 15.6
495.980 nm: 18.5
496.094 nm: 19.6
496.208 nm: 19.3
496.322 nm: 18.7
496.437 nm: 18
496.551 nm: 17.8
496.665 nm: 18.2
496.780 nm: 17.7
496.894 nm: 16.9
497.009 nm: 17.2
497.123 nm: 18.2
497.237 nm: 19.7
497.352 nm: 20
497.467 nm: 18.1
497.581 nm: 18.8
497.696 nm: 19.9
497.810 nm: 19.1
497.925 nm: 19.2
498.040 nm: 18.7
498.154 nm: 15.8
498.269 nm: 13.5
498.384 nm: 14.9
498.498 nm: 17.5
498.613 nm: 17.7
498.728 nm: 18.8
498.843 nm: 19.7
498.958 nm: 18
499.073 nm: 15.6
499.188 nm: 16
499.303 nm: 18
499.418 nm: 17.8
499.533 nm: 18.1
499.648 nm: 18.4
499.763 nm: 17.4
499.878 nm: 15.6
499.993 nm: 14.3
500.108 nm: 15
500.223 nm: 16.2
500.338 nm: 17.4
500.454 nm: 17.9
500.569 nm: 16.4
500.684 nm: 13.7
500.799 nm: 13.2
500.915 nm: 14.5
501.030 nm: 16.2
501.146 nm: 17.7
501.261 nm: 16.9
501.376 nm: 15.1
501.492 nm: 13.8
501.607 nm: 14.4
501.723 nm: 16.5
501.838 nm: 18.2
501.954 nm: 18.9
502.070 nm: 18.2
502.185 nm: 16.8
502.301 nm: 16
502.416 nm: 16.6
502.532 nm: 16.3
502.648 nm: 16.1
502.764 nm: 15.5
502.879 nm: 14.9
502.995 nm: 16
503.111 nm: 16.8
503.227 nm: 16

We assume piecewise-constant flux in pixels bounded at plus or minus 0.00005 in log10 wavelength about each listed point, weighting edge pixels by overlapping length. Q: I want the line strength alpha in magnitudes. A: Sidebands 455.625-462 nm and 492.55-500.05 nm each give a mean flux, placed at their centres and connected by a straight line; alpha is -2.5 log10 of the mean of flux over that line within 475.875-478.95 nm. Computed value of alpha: 0.26 mag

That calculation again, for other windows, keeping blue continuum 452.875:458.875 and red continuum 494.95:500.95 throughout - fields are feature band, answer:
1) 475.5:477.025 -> 0.055 mag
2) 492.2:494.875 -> -0.144 mag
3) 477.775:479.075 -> 0.225 mag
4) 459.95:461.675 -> -0.116 mag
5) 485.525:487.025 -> -0.057 mag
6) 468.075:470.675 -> -0.089 mag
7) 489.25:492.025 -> -0.139 mag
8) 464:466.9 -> -0.117 mag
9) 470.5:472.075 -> -0.124 mag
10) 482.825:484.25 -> 0.003 mag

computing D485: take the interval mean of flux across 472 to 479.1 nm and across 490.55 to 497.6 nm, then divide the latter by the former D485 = 1.11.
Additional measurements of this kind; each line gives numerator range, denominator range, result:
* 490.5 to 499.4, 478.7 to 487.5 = 1.06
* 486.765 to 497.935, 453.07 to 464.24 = 1.01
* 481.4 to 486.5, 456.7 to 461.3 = 0.93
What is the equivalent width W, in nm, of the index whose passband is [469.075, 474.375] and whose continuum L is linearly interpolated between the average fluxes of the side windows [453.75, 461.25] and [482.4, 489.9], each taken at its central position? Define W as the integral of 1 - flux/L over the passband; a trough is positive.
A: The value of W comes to -0.268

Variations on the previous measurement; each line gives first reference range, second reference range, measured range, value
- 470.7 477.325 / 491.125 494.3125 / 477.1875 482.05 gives 0.551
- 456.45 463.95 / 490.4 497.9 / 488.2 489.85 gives 0.069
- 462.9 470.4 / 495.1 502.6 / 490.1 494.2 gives -0.449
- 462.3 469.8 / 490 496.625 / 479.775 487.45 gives 0.637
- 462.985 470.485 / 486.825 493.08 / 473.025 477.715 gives 0.418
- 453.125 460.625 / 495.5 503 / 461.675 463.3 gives -0.217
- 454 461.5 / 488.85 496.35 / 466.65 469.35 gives -0.024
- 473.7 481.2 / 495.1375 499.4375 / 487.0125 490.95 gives -0.350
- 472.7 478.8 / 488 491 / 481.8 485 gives 0.118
